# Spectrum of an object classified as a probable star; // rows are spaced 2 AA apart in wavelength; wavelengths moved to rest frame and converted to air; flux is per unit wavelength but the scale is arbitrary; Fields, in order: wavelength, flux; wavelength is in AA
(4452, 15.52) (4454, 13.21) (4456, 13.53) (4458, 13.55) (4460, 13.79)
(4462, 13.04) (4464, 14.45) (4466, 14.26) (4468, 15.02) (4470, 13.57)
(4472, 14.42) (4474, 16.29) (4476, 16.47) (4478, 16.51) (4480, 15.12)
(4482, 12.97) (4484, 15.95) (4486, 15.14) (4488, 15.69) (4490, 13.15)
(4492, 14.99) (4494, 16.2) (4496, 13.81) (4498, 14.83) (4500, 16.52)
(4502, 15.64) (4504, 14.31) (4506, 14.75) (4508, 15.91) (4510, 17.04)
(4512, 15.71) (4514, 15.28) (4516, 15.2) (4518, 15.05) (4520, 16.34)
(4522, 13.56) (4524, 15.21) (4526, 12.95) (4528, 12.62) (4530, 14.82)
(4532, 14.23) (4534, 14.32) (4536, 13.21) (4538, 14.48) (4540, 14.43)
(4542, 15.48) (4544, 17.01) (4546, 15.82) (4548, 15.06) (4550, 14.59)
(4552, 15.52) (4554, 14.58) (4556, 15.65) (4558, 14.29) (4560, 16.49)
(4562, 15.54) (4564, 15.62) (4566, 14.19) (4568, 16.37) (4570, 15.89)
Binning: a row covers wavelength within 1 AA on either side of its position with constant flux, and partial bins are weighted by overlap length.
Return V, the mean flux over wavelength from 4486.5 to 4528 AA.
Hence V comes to 15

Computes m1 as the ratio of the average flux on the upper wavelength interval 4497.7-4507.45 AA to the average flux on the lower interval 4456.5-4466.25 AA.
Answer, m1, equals 1.1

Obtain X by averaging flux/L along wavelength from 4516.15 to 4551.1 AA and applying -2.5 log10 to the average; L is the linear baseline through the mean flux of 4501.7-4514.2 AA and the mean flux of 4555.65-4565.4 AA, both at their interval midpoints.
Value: 0.06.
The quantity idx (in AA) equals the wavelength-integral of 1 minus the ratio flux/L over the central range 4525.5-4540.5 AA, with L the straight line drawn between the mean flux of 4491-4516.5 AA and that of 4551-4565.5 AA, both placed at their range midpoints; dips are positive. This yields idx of 1.4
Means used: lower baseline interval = 15.4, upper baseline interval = 15.3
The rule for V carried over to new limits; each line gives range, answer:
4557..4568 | 15.3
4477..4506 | 15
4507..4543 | 14.8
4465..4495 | 15.1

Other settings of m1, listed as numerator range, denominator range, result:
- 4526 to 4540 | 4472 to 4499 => 0.92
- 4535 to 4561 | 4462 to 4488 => 1.01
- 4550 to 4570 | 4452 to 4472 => 1.10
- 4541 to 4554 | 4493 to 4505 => 1.02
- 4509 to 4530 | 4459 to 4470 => 1.06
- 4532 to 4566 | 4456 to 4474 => 1.07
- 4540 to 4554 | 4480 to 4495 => 1.04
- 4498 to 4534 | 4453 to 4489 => 1.03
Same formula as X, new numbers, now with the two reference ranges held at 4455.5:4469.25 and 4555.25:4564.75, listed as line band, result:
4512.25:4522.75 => -0.02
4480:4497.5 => -0.03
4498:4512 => -0.07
